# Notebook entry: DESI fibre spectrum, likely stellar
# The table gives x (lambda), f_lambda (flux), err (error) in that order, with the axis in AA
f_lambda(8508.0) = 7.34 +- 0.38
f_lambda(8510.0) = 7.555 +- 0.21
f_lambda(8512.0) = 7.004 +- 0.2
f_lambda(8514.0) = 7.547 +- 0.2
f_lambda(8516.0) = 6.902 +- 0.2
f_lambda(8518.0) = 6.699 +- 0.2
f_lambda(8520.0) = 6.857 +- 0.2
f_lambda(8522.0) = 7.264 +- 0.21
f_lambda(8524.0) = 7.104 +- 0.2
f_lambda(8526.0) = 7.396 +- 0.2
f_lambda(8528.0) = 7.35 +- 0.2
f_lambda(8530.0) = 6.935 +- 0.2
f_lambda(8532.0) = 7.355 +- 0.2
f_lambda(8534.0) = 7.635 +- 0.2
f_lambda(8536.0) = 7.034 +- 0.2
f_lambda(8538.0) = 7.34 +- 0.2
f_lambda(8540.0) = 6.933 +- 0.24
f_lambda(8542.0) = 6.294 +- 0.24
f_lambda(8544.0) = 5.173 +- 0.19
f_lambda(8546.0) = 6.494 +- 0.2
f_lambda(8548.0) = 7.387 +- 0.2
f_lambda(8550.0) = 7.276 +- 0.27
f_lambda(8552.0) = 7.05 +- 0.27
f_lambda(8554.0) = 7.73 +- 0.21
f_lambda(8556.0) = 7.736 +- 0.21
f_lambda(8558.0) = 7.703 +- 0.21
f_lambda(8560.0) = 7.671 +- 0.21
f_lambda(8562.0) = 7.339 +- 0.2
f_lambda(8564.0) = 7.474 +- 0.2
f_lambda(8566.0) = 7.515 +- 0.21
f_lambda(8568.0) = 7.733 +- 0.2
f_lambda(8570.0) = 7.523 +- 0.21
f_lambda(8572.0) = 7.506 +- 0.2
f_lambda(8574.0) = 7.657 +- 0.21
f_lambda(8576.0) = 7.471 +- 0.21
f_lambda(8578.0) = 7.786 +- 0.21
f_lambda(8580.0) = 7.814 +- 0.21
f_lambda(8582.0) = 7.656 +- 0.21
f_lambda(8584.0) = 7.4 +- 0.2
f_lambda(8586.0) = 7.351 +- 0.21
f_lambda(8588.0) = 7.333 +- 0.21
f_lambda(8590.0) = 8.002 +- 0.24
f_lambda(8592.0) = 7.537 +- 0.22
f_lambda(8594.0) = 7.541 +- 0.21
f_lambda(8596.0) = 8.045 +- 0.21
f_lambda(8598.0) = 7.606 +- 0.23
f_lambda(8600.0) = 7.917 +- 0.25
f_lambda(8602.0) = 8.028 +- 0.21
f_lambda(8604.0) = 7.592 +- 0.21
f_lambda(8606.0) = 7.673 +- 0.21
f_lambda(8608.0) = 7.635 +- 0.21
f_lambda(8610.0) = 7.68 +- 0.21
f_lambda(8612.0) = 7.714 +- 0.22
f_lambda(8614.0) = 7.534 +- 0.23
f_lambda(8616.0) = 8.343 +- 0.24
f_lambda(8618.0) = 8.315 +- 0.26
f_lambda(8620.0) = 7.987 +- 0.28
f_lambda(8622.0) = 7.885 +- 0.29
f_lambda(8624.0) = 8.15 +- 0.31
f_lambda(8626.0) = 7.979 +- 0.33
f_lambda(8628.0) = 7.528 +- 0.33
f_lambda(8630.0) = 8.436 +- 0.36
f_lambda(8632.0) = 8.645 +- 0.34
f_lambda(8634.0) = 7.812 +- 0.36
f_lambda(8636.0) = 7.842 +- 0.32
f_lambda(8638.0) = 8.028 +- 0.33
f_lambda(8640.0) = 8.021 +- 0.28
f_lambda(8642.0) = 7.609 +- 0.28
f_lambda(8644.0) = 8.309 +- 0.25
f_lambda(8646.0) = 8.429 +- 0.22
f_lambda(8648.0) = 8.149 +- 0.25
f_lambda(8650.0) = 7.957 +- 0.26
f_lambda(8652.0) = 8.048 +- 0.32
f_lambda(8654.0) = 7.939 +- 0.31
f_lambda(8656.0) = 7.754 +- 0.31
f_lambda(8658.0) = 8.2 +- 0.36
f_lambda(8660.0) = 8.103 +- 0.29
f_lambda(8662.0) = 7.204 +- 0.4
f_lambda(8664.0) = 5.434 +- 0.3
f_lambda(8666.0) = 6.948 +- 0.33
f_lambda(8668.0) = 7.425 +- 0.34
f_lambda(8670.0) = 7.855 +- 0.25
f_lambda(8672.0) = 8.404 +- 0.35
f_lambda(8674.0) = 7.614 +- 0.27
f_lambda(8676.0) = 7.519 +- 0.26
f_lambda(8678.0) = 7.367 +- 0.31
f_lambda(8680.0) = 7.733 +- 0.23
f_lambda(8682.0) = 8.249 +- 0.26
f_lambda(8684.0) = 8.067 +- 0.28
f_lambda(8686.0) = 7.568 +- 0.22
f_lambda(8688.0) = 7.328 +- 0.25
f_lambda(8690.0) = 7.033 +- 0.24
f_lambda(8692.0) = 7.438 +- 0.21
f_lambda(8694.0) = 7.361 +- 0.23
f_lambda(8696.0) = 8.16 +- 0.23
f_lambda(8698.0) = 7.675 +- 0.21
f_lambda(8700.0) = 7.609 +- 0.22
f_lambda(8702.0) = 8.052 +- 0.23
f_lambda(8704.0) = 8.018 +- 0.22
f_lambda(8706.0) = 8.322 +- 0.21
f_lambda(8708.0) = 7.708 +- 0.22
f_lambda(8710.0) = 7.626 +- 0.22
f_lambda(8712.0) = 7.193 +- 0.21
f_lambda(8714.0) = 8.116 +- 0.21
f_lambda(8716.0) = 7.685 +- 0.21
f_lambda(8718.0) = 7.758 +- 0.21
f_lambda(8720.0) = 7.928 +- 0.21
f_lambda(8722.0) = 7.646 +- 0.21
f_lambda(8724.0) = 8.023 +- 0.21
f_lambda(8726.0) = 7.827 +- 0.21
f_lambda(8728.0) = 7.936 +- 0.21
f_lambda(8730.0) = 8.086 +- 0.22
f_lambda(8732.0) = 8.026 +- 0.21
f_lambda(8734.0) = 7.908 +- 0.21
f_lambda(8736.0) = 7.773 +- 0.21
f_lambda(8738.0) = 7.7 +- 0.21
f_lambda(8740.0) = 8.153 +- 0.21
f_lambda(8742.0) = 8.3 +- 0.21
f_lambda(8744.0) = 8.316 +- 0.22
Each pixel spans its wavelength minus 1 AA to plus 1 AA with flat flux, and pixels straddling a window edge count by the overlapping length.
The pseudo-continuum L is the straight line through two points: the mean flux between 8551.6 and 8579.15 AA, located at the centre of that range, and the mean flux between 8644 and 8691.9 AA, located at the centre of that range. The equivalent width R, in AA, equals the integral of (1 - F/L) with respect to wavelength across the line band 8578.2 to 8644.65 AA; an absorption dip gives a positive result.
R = -1.9 AA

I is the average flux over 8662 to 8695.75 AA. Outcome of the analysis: 7.47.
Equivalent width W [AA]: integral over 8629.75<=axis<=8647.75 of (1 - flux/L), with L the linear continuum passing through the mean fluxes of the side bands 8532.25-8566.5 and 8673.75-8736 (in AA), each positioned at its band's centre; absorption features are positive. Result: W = -1.5 AA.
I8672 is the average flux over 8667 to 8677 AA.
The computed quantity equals 7.76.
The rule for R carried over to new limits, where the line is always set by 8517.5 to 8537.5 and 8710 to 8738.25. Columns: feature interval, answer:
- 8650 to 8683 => 0.1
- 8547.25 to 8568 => -0.6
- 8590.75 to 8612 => -0.9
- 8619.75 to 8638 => -1.3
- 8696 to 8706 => -0.2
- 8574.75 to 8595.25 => -0.6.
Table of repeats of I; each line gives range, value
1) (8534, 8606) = 7.43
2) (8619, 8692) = 7.79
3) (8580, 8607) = 7.67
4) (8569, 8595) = 7.58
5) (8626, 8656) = 8.04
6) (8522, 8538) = 7.26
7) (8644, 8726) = 7.72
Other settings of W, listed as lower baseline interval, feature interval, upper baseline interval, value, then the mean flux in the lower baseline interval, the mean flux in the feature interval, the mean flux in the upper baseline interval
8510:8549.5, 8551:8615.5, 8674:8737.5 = -3.5 AA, 7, 7.63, 7.76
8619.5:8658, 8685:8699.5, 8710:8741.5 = 0.7 AA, 8.03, 7.51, 7.85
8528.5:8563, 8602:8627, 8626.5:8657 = -0.3 AA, 7.13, 7.88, 8.03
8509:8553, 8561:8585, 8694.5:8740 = -1.2 AA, 7.03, 7.57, 7.85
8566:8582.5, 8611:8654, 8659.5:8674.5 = -3.4 AA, 7.64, 8.03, 7.34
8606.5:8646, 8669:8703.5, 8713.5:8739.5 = 0.9 AA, 7.98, 7.71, 7.88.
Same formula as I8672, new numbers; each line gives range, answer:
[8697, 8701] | 7.64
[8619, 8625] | 8.01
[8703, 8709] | 8.02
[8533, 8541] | 7.24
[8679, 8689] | 7.79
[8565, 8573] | 7.57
